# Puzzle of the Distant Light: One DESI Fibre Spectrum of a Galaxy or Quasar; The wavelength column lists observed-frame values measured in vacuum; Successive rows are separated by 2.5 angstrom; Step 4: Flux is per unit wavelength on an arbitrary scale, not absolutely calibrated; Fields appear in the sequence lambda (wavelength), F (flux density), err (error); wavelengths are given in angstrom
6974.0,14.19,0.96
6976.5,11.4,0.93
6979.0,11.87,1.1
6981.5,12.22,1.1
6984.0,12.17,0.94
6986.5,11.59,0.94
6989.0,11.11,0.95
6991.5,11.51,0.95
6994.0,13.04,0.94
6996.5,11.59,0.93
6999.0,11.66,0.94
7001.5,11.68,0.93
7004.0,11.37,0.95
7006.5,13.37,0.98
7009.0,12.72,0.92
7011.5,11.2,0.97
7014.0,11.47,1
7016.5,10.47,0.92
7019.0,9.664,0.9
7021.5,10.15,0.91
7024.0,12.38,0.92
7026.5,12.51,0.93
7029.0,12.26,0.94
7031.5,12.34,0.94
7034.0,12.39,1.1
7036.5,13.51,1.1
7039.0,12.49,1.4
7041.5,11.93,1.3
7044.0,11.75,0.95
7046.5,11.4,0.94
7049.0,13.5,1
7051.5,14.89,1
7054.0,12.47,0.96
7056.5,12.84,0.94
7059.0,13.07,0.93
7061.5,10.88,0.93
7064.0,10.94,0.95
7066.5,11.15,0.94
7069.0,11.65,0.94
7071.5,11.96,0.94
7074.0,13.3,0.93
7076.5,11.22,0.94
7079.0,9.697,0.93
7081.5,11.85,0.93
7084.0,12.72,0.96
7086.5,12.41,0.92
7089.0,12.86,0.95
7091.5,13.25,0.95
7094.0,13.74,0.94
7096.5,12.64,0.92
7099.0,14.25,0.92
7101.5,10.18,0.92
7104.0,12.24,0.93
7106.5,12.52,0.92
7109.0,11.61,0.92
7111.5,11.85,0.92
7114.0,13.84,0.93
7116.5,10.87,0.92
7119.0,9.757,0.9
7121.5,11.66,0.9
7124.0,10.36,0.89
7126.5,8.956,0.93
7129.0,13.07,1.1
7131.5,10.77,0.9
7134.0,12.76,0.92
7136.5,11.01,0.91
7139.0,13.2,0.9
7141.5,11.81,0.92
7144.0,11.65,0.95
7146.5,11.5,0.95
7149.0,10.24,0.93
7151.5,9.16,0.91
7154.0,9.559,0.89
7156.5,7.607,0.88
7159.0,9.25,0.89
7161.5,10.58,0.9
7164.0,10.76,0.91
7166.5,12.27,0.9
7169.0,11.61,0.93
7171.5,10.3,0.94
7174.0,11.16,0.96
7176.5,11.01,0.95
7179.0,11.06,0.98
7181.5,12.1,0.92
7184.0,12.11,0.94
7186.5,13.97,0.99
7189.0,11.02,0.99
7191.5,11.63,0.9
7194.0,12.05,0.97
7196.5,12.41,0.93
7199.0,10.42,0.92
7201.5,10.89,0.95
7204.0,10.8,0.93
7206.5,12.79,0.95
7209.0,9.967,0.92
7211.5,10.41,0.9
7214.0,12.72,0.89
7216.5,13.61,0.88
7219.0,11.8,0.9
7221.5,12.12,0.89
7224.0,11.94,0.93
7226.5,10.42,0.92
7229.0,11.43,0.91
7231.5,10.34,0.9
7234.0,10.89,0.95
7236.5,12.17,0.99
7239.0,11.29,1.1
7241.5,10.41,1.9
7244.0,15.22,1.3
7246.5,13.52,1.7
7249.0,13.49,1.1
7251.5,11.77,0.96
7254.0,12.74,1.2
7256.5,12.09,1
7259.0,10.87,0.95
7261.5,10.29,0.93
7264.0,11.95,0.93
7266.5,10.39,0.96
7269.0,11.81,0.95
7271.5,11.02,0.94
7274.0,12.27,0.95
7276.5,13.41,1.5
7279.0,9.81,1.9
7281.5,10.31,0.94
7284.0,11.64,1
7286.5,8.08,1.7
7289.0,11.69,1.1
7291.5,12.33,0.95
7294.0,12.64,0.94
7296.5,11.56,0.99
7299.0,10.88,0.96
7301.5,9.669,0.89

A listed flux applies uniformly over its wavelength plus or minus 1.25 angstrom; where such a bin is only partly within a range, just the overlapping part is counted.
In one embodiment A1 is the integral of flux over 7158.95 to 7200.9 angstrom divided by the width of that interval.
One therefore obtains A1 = 11.4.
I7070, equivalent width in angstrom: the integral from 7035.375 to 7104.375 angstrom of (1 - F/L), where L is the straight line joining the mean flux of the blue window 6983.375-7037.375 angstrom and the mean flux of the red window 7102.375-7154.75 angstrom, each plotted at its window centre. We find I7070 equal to -4.3 angstrom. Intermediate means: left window 11.8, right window 11.4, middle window 12.3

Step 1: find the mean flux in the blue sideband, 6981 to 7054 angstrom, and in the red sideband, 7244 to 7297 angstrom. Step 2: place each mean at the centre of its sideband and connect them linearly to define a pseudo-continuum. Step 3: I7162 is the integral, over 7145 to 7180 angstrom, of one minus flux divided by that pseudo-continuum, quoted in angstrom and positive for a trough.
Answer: 4.1 angstrom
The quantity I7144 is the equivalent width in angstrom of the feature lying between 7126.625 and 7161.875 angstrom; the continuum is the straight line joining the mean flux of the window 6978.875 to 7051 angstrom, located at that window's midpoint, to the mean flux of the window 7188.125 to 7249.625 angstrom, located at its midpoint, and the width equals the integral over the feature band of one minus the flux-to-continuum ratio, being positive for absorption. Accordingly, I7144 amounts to 3.0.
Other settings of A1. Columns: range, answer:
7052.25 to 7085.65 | 11.9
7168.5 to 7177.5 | 11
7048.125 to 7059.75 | 13.4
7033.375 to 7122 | 12.2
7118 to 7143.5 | 11.4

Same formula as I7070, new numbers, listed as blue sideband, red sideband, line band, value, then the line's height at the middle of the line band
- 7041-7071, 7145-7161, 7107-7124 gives -1.5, 10.6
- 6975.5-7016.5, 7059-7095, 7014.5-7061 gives -1.0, 11.9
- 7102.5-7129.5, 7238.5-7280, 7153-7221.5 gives 2.5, 11.7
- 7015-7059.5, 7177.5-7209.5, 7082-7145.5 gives -0.3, 11.9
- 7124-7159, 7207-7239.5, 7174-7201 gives -1.3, 11.2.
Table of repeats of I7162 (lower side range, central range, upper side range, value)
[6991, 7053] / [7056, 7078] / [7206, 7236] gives 0.2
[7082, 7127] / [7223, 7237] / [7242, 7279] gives 1.1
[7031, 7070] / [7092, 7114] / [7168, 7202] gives -0.8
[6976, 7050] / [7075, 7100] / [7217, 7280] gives -1.3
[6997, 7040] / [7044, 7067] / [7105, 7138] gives -1.2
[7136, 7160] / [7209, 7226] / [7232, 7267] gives -0.6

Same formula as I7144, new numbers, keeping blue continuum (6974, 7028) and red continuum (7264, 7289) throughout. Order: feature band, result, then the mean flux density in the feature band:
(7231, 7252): -2.0 angstrom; 12.2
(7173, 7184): -0.1 angstrom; 11.4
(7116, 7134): 0.8 angstrom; 10.9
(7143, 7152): 0.5 angstrom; 10.7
